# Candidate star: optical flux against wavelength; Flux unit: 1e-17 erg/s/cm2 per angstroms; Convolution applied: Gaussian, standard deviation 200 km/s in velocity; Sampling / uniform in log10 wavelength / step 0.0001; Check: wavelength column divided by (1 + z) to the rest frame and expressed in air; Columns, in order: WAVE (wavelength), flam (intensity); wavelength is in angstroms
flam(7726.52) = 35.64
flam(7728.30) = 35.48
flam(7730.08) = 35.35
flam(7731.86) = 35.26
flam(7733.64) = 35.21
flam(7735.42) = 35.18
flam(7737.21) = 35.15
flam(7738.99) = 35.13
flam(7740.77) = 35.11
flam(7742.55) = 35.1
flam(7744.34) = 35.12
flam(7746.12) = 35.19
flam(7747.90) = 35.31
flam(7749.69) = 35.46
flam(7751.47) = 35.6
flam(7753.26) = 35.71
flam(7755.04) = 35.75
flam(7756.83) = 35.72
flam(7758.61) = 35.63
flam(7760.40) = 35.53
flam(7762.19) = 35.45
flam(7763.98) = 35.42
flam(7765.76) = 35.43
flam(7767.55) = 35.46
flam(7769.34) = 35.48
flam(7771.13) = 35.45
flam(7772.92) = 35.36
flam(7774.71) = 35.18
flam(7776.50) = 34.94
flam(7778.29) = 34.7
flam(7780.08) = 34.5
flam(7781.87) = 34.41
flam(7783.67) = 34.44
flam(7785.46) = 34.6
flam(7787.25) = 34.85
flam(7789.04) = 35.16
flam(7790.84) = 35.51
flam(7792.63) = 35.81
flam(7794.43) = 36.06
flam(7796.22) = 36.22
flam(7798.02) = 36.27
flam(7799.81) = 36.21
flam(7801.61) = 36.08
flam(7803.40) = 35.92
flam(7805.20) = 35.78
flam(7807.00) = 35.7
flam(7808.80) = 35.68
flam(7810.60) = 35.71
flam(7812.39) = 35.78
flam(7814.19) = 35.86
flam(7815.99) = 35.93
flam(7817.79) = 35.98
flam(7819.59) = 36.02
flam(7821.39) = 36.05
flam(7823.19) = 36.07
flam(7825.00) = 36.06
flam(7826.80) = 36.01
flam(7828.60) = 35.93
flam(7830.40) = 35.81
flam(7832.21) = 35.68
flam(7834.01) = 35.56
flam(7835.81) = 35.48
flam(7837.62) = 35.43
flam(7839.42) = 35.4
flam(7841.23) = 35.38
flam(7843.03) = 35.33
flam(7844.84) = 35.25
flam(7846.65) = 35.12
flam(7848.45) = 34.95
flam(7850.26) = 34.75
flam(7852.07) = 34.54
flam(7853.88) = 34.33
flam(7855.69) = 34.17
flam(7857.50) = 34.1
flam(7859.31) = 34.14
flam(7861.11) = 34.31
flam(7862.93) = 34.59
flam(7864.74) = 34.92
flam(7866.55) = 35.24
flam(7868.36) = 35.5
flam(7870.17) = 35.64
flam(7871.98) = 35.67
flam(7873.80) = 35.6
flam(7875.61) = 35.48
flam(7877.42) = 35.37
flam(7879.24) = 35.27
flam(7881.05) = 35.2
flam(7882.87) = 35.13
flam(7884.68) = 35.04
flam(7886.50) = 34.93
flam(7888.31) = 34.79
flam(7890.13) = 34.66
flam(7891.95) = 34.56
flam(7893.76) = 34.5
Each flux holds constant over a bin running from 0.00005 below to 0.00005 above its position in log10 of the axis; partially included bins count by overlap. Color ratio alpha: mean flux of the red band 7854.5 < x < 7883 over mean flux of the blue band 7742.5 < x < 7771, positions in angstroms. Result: 1.0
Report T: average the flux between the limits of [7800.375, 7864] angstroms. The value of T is 35.4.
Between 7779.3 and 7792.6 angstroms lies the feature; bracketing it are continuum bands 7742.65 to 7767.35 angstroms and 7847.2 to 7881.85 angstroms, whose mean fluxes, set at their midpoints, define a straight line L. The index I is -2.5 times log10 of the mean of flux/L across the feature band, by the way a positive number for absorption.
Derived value 0.01 mag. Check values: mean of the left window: 35.5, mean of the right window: 34.9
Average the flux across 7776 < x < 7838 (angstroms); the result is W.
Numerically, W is 35.6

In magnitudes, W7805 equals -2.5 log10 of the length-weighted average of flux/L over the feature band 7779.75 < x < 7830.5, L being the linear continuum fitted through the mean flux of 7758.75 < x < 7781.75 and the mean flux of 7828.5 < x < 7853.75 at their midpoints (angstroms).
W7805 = -0.01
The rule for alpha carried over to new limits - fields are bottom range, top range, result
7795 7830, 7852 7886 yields 0.97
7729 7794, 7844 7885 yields 0.99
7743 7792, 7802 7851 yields 1.01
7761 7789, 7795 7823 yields 1.03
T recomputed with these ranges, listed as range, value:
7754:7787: 35.2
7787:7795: 35.5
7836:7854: 35.1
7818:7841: 35.8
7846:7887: 35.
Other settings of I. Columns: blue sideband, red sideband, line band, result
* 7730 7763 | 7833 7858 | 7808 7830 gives -0.03 mag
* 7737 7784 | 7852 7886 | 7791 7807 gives -0.03 mag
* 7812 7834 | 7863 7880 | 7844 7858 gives 0.03 mag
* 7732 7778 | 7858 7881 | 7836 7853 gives 0.00 mag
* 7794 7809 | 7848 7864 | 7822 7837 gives -0.02 mag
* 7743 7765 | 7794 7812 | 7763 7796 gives 0.02 mag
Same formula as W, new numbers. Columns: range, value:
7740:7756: 35.4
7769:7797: 35.2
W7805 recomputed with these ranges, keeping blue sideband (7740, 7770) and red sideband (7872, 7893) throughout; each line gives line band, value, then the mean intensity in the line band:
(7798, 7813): -0.02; 35.9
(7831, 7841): -0.01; 35.5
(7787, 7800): -0.01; 35.8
